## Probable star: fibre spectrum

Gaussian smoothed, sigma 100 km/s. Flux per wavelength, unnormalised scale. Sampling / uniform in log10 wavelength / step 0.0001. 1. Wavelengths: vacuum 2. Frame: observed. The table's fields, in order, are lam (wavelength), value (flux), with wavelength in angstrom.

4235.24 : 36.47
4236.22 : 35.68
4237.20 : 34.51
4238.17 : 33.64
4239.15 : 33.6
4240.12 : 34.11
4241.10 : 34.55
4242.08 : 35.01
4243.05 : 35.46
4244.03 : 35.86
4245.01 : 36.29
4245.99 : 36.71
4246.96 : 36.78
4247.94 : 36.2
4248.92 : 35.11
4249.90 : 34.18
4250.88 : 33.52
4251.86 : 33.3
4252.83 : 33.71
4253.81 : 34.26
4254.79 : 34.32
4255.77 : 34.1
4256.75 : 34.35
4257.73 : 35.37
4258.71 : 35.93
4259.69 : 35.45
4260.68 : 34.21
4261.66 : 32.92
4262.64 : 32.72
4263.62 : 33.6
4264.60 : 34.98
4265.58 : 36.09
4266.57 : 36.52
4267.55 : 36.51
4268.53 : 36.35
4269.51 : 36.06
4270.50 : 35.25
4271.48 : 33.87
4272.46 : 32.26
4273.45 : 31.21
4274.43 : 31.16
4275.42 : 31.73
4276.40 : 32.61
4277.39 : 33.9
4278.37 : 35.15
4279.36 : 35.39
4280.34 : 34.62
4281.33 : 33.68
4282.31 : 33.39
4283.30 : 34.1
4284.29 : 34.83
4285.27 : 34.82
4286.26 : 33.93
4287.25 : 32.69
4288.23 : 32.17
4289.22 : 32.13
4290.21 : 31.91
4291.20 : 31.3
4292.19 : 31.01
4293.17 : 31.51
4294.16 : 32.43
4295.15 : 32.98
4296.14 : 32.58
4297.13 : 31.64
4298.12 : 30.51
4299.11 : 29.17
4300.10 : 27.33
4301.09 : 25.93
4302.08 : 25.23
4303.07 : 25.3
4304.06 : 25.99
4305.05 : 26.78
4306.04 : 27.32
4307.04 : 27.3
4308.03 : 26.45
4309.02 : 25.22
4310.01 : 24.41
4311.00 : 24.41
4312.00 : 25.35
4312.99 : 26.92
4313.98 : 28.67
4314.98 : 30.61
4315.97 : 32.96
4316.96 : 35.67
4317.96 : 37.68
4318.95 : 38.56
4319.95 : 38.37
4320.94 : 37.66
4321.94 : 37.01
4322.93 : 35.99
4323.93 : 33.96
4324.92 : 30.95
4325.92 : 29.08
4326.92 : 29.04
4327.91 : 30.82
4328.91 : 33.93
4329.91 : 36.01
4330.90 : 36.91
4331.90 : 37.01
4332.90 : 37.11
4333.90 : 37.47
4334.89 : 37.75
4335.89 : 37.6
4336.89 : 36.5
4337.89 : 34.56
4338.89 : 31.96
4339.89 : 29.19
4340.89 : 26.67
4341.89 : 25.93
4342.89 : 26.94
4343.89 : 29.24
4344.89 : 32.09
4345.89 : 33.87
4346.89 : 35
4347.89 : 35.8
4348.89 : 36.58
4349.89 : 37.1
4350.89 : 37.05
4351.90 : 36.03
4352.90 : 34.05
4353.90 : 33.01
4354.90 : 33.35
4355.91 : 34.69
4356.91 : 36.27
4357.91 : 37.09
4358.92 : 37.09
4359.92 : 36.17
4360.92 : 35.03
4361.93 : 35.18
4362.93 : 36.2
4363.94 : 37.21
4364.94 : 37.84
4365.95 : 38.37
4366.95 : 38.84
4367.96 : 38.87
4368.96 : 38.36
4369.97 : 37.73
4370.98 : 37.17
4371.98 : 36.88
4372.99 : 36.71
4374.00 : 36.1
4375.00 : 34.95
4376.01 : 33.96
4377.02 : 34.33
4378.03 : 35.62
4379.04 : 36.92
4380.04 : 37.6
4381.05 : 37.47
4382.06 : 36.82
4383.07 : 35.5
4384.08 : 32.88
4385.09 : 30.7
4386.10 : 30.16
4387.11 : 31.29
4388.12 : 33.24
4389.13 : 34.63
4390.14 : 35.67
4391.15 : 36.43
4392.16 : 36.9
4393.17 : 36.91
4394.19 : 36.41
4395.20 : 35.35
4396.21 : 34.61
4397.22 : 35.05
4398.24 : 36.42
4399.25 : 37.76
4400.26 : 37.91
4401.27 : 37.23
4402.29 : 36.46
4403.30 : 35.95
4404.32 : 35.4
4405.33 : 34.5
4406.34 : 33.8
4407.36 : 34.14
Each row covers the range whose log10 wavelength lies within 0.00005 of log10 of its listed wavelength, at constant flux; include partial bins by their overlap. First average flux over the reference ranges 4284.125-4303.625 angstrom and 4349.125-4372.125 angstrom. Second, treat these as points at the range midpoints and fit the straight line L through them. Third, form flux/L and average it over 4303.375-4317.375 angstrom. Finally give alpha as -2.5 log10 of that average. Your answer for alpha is 0.17 mag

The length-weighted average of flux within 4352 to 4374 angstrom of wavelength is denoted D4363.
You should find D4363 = 36.5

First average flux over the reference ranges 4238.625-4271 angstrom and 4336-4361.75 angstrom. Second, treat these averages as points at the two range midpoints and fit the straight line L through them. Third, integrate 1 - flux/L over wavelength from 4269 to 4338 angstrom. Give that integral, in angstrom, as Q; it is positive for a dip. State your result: 4.2 angstrom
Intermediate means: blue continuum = 34.9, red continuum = 33.7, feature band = 32.2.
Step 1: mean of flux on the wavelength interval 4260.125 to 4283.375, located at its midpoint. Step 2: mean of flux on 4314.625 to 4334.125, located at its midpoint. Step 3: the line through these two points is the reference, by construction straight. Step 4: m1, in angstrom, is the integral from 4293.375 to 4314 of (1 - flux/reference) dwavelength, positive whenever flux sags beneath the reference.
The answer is 4.1 angstrom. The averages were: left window 34.1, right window 34.8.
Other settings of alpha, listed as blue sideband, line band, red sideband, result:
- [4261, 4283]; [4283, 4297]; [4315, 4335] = 0.056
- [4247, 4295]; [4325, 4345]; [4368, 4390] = 0.063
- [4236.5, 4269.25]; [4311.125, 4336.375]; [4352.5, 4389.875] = 0.042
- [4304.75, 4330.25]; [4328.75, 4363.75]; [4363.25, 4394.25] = -0.036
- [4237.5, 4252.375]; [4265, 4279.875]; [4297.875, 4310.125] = -0.105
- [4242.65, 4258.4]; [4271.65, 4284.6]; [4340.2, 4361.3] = 0.040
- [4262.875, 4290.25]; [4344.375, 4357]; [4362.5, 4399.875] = 0.012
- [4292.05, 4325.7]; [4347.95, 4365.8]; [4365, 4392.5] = -0.058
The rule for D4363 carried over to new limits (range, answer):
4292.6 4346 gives 31.3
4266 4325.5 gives 31.9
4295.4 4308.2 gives 27.9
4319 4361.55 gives 34.3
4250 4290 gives 34.1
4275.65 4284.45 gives 34.1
